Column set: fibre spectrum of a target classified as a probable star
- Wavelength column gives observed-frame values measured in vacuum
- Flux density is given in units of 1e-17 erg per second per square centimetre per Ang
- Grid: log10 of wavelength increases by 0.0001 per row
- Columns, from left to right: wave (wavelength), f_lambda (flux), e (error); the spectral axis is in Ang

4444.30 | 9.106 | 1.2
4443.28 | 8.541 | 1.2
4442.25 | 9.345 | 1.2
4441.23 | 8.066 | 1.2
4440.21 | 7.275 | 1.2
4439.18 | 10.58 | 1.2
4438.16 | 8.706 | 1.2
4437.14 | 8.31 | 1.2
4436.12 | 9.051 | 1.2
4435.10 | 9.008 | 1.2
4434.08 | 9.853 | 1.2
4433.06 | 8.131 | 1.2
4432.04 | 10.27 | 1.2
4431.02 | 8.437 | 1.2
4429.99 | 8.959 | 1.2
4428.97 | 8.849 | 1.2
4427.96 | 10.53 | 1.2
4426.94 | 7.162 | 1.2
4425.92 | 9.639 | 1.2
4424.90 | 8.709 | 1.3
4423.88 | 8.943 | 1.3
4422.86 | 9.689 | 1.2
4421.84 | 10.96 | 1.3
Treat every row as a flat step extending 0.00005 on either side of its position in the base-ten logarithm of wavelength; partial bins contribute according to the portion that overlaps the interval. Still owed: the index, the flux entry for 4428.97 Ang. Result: 8.849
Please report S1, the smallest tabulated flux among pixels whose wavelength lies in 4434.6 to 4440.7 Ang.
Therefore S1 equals 7.275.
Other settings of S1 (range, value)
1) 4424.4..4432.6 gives 7.162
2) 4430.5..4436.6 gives 8.131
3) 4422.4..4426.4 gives 8.709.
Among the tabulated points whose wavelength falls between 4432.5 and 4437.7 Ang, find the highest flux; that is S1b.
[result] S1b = 9.853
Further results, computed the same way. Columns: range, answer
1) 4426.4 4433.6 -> 10.53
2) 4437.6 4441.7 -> 10.58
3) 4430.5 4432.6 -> 10.27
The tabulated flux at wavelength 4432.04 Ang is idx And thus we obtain 10.27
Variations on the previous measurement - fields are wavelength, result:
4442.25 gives 9.345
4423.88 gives 8.943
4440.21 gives 7.275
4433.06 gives 8.131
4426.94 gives 7.162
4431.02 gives 8.437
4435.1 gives 9.008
